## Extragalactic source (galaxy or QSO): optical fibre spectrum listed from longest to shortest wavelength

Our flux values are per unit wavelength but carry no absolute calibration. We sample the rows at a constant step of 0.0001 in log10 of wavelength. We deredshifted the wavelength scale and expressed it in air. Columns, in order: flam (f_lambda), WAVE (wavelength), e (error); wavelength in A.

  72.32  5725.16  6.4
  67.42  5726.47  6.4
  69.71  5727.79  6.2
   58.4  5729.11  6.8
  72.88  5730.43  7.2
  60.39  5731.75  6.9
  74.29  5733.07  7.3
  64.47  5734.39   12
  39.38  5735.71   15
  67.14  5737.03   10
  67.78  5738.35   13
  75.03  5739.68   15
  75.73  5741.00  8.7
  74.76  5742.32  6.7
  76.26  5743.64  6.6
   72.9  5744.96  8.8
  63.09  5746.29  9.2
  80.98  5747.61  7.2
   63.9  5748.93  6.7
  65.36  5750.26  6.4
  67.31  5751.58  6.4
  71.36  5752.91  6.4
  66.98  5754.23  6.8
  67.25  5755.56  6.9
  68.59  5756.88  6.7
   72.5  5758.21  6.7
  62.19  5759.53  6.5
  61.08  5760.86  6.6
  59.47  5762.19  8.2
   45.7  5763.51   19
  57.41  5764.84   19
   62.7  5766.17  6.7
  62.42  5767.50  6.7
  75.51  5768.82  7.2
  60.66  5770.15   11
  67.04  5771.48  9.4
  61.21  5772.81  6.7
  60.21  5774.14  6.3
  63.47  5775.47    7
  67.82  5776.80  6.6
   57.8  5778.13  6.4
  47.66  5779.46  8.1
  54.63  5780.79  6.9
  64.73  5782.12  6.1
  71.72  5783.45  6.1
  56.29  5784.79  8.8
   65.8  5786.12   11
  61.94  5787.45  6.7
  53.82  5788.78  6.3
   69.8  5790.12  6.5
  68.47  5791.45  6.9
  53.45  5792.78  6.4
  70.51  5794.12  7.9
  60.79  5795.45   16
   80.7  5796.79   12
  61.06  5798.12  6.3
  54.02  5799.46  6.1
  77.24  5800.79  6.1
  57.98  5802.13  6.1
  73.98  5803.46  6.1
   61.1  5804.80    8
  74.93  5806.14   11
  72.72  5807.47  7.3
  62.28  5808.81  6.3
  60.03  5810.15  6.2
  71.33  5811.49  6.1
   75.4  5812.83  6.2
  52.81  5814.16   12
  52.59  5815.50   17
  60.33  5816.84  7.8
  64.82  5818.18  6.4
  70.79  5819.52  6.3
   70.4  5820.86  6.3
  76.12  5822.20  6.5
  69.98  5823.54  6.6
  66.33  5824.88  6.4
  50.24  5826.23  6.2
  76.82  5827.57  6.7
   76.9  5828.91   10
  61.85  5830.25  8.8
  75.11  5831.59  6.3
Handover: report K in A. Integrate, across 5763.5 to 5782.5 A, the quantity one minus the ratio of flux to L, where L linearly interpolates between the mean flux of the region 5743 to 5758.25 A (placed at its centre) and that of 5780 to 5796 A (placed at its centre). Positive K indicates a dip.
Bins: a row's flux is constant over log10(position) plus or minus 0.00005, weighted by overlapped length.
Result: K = 1.3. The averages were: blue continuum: 69.6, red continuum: 62.6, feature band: 61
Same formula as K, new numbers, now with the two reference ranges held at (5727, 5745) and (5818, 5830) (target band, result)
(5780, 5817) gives 2.35 A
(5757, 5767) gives 1.09 A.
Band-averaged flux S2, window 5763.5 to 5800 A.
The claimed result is 62.4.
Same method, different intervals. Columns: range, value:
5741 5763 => 68.5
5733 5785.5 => 64.8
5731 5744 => 67.4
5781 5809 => 65.3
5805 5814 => 68.1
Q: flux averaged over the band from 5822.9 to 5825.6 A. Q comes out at 67.7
